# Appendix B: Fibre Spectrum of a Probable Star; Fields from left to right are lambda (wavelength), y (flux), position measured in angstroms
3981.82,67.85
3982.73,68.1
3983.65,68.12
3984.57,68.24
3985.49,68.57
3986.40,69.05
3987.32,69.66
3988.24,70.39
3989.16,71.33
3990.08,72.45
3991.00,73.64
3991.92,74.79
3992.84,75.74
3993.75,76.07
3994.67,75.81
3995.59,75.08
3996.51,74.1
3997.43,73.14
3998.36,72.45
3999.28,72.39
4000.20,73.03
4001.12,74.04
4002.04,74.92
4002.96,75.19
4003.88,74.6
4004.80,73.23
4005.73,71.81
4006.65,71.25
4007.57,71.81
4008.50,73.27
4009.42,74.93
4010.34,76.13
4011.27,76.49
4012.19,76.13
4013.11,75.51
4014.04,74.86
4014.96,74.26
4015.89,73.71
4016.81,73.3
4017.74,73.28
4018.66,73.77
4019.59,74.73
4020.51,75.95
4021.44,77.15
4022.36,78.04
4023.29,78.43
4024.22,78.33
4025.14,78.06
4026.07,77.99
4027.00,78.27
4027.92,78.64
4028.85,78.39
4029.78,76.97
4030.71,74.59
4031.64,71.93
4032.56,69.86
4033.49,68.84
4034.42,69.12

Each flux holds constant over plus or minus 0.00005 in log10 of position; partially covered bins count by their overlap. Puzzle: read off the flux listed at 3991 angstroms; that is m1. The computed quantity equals 73.64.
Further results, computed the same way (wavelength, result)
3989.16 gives 71.33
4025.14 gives 78.06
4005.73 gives 71.81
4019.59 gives 74.73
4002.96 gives 75.19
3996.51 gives 74.1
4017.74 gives 73.28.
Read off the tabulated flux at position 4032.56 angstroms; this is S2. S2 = 69.86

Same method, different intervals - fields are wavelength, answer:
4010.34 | 76.13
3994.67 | 75.81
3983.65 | 68.12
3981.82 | 67.85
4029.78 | 76.97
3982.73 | 68.1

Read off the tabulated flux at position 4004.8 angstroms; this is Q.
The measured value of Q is 73.23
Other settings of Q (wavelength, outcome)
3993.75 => 76.07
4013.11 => 75.51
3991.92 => 74.79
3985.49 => 68.57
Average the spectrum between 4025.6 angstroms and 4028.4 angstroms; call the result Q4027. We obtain 78.3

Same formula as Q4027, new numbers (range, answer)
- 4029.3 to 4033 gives 73.4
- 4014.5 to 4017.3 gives 73.7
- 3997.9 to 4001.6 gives 73.1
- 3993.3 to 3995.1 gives 75.9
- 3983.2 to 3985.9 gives 68.2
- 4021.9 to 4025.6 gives 78.3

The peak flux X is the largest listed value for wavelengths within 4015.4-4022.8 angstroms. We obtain 78.04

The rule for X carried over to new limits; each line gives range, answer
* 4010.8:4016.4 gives 76.49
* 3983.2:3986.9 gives 69.05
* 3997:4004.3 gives 75.19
